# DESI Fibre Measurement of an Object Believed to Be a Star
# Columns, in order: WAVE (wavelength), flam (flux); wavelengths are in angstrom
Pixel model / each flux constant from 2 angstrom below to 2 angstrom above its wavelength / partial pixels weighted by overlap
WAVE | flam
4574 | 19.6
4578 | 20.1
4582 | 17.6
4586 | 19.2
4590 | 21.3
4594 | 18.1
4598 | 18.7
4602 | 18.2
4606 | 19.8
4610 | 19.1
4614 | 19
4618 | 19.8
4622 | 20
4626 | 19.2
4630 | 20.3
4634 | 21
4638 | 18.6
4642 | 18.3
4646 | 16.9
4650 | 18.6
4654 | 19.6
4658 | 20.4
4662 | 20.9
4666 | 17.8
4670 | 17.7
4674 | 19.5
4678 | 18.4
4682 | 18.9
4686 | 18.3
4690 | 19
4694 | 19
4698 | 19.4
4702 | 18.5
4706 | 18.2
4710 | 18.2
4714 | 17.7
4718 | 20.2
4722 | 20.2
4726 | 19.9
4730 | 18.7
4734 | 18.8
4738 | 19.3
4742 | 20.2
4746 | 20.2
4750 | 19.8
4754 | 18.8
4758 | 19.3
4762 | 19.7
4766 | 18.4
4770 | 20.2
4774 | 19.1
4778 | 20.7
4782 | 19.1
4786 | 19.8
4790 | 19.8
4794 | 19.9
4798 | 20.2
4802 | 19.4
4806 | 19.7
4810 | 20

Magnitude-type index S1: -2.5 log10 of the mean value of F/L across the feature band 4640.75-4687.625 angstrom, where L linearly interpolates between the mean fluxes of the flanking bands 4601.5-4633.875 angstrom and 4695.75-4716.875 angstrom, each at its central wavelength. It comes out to 0.01 mag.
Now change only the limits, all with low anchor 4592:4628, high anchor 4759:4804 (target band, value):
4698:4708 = 0.05 mag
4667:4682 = 0.04 mag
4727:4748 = 0.00 mag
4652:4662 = -0.05 mag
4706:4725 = 0.02 mag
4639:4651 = 0.07 mag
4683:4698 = 0.03 mag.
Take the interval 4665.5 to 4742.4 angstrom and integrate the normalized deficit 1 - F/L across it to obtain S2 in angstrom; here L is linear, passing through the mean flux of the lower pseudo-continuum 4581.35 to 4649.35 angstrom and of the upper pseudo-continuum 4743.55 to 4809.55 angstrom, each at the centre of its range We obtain 2.1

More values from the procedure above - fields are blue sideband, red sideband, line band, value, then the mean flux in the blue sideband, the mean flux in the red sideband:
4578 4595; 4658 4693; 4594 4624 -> 0.0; 19.2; 18.9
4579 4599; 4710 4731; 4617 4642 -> -0.8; 19.1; 19.3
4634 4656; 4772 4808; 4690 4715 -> 0.7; 18.6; 19.7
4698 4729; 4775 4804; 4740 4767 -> -0.1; 19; 19.8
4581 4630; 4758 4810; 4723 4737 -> 0.2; 19.2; 19.7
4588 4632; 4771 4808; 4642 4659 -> 0.7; 19.4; 19.8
